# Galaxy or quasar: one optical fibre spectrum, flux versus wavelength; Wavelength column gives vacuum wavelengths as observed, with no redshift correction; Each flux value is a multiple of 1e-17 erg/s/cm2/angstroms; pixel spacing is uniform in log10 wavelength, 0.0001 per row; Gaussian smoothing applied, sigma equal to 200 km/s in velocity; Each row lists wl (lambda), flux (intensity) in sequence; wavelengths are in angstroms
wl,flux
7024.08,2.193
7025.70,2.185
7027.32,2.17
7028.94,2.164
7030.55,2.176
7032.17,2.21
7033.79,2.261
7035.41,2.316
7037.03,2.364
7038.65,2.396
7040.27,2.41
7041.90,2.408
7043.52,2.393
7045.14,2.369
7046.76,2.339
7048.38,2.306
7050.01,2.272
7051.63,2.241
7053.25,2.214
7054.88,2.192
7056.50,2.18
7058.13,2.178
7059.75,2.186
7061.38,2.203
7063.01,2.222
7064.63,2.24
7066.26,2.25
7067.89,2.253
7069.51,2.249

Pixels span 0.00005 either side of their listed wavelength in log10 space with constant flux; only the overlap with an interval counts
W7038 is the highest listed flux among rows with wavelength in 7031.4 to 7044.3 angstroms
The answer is 2.41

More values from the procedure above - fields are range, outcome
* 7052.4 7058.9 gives 2.214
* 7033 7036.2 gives 2.316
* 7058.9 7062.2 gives 2.203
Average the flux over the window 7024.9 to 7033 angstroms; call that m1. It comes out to 2.18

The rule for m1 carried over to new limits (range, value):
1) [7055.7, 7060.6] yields 2.18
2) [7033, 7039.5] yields 2.34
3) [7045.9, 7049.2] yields 2.32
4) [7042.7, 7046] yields 2.38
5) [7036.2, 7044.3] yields 2.39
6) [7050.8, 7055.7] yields 2.22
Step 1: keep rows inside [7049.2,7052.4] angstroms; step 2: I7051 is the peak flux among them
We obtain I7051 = 2.272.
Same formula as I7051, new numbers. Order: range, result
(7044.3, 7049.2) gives 2.369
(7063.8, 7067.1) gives 2.25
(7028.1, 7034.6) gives 2.261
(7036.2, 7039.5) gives 2.396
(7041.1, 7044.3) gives 2.408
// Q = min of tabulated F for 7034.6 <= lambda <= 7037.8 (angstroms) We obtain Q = 2.316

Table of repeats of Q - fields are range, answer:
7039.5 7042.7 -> 2.408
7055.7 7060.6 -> 2.178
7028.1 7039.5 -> 2.164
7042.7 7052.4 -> 2.241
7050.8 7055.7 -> 2.192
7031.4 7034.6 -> 2.21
